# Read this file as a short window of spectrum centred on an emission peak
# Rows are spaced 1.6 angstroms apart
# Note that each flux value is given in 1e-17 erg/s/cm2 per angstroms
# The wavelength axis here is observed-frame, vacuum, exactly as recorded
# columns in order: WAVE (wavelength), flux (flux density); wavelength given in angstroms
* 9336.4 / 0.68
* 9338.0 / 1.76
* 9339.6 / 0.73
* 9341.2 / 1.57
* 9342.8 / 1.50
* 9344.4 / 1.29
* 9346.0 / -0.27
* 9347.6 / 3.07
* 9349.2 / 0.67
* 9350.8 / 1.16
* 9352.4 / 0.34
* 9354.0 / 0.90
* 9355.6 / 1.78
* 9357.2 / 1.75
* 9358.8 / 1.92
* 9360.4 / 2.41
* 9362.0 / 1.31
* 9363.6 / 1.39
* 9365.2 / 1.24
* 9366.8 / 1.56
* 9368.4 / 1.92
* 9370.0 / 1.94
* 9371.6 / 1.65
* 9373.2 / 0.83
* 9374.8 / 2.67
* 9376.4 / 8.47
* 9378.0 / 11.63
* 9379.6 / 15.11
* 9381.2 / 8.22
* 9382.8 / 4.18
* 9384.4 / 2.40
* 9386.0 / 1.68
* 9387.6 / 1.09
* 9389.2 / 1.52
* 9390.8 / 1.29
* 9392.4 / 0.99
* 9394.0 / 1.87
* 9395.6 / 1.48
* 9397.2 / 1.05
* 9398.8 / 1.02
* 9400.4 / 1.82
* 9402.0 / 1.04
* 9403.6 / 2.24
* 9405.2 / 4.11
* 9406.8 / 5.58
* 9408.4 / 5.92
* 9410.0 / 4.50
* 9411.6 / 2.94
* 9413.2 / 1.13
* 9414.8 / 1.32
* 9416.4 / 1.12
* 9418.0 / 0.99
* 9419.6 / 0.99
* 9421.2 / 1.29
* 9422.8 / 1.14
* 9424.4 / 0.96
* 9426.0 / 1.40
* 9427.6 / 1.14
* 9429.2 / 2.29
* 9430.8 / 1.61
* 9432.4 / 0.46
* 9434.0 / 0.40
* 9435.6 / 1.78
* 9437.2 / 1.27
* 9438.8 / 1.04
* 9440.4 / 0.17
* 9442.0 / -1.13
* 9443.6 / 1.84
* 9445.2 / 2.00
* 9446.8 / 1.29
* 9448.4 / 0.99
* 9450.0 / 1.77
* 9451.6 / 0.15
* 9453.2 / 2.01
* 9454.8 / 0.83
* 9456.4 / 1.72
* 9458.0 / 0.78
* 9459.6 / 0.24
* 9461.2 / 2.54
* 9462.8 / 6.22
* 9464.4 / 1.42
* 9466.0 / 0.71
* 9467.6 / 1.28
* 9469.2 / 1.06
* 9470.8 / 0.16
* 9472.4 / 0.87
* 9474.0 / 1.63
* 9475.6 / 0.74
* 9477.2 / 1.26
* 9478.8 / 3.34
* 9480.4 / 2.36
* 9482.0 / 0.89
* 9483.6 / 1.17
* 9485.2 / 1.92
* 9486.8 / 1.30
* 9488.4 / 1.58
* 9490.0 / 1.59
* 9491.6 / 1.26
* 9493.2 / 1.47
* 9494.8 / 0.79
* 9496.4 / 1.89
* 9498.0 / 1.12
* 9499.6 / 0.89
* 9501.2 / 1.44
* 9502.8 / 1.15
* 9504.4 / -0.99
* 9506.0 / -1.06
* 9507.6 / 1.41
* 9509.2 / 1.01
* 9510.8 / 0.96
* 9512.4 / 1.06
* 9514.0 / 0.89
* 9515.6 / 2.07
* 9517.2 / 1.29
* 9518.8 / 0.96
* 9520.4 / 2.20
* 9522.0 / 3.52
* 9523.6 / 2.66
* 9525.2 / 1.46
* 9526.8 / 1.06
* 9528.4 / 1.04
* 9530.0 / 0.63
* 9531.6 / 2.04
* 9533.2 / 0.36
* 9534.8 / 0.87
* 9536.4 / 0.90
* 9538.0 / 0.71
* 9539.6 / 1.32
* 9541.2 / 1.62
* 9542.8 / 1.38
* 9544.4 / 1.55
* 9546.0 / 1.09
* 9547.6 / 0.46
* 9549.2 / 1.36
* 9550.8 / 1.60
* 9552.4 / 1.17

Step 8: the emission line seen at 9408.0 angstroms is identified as [N II] 6583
